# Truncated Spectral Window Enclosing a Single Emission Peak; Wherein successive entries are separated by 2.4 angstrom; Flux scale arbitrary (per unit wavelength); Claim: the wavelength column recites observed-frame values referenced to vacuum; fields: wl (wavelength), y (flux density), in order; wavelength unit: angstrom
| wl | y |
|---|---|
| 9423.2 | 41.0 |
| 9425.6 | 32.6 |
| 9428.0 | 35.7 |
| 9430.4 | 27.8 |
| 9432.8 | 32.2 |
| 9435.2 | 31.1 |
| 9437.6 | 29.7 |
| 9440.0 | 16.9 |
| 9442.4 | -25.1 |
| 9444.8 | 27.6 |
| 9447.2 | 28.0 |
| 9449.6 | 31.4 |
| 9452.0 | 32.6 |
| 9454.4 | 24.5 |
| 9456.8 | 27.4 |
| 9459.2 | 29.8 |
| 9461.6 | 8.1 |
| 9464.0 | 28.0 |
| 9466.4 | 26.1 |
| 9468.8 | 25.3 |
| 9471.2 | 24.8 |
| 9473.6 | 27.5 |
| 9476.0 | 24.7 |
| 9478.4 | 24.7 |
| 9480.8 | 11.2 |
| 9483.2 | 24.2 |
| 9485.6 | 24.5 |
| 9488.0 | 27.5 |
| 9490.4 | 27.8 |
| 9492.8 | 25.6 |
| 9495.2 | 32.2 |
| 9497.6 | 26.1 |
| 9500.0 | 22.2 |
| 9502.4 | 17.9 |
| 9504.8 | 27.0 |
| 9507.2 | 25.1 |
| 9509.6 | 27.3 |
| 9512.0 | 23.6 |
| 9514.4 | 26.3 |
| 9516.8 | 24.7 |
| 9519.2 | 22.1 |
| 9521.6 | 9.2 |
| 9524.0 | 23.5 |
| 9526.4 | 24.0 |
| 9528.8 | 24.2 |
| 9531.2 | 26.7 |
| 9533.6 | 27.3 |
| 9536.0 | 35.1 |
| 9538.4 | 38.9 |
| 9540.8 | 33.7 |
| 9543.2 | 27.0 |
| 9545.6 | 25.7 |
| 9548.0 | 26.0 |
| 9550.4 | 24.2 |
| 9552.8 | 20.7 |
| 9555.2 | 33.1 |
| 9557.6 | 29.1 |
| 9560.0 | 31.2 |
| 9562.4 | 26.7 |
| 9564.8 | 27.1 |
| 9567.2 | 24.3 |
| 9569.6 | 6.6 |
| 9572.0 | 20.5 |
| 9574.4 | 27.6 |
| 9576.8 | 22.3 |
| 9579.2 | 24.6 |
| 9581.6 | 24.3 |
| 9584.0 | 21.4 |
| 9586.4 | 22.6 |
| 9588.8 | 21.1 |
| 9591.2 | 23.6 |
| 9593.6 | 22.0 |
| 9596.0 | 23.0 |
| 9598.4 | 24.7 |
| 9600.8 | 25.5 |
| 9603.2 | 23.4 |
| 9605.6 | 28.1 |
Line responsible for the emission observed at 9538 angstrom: [S II] 6716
